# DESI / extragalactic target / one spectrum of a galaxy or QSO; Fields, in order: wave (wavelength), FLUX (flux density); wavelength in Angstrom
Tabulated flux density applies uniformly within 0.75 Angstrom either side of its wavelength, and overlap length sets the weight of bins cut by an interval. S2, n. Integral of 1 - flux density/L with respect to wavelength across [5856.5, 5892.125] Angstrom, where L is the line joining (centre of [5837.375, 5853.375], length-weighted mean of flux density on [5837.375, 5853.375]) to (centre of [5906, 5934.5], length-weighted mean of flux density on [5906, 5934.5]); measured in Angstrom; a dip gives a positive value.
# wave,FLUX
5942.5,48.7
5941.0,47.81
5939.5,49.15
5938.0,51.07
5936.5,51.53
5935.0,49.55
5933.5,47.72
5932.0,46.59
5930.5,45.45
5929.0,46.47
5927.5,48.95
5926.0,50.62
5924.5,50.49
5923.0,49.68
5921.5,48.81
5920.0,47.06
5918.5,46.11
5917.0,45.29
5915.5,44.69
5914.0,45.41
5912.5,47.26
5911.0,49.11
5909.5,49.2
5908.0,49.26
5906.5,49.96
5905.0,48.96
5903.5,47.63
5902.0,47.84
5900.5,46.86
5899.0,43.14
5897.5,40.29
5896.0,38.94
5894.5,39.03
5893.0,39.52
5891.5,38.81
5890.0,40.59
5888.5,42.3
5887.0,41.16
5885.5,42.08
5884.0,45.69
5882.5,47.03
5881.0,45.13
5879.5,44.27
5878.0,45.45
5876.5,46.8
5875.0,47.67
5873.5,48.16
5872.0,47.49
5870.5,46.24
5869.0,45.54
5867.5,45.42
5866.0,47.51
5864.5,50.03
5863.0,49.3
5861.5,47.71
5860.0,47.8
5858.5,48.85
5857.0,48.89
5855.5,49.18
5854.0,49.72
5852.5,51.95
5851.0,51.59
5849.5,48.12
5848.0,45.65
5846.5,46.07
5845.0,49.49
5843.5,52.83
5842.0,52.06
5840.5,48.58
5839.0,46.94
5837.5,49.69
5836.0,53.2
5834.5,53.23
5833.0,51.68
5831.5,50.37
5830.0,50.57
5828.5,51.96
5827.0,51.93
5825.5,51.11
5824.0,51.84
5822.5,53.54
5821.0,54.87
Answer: 2.1 Angstrom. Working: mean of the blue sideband 49.4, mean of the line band 45.8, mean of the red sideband 47.8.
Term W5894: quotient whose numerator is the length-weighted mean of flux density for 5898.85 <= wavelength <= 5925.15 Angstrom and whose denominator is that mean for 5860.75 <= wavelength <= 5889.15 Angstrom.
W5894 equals 1.04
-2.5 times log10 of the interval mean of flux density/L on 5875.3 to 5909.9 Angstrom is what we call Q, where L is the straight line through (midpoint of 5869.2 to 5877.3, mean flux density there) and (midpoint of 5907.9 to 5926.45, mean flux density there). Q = 0.07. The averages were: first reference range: 47.1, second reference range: 47.8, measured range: 44.3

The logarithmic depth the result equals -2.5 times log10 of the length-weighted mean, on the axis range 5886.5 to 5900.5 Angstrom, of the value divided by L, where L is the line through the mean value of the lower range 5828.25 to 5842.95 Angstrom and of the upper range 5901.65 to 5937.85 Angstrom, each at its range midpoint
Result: 0.20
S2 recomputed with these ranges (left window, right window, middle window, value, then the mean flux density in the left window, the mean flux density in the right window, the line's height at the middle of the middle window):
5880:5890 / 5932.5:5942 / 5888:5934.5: 0.65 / 43.7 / 49.4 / 46.5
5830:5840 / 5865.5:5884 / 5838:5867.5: -0.12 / 50.8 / 46.3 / 48.8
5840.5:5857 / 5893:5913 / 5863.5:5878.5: 0.28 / 49.6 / 45.7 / 48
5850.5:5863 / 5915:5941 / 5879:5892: 1.56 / 49.4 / 48.2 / 48.9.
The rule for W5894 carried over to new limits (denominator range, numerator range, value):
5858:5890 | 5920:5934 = 1.05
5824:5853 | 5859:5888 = 0.92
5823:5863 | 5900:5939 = 0.96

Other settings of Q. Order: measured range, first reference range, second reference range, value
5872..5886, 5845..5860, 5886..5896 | -0.08 mag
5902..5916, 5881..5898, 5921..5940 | -0.07 mag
